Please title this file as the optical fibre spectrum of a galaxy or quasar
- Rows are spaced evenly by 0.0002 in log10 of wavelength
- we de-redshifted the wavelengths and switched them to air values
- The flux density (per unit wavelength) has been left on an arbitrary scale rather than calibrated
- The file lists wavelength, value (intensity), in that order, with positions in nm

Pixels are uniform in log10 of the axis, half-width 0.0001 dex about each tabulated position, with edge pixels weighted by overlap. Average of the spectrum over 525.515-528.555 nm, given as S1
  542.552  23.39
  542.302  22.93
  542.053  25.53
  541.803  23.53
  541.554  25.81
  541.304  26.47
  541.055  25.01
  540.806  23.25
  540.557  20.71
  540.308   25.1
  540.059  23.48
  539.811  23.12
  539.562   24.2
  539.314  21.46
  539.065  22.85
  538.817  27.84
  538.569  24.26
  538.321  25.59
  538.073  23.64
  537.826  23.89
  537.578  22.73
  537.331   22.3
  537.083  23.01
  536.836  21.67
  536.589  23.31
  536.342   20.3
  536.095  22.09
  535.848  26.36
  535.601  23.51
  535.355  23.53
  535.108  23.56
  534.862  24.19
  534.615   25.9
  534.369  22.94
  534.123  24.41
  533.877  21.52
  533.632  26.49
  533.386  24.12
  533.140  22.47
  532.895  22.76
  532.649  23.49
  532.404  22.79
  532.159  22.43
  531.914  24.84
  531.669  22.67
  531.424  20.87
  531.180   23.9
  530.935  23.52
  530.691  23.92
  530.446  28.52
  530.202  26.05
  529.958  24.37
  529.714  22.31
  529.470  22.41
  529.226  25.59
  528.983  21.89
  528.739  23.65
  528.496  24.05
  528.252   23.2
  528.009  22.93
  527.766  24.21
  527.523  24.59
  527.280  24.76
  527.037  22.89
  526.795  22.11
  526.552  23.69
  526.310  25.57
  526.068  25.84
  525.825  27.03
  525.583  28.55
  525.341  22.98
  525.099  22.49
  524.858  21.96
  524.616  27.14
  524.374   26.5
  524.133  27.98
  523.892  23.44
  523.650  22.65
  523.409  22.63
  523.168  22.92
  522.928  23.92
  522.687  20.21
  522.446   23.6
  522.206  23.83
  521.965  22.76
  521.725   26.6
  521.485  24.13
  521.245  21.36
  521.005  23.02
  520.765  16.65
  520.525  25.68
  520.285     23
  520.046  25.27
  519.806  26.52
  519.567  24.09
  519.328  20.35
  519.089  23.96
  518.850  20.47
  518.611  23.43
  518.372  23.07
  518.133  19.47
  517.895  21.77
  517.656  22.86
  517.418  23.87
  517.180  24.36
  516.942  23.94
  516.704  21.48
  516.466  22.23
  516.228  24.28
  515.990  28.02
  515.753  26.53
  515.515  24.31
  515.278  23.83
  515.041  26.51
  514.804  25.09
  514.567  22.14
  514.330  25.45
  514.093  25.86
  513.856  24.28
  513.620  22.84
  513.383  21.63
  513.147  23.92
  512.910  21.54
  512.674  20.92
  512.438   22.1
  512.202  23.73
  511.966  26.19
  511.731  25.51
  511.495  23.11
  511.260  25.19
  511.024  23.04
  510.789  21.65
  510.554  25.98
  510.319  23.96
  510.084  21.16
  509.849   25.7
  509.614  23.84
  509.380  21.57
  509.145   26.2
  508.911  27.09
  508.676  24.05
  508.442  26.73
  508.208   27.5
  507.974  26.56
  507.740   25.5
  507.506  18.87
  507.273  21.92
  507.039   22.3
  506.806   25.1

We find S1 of 24.5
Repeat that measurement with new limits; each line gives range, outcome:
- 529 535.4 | 23.8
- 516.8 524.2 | 23.1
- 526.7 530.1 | 23.5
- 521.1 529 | 24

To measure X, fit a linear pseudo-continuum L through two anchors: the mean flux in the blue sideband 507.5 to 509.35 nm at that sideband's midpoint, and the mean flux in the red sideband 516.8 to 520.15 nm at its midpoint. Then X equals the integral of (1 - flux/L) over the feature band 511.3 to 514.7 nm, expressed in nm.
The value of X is 0.12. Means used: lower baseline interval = 25.5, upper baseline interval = 23.1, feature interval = 23.6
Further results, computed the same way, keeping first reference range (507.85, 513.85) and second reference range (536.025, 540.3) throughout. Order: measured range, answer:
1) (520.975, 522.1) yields 0.01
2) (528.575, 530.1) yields 0.01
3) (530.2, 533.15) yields -0.02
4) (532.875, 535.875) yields -0.06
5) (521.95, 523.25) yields 0.05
